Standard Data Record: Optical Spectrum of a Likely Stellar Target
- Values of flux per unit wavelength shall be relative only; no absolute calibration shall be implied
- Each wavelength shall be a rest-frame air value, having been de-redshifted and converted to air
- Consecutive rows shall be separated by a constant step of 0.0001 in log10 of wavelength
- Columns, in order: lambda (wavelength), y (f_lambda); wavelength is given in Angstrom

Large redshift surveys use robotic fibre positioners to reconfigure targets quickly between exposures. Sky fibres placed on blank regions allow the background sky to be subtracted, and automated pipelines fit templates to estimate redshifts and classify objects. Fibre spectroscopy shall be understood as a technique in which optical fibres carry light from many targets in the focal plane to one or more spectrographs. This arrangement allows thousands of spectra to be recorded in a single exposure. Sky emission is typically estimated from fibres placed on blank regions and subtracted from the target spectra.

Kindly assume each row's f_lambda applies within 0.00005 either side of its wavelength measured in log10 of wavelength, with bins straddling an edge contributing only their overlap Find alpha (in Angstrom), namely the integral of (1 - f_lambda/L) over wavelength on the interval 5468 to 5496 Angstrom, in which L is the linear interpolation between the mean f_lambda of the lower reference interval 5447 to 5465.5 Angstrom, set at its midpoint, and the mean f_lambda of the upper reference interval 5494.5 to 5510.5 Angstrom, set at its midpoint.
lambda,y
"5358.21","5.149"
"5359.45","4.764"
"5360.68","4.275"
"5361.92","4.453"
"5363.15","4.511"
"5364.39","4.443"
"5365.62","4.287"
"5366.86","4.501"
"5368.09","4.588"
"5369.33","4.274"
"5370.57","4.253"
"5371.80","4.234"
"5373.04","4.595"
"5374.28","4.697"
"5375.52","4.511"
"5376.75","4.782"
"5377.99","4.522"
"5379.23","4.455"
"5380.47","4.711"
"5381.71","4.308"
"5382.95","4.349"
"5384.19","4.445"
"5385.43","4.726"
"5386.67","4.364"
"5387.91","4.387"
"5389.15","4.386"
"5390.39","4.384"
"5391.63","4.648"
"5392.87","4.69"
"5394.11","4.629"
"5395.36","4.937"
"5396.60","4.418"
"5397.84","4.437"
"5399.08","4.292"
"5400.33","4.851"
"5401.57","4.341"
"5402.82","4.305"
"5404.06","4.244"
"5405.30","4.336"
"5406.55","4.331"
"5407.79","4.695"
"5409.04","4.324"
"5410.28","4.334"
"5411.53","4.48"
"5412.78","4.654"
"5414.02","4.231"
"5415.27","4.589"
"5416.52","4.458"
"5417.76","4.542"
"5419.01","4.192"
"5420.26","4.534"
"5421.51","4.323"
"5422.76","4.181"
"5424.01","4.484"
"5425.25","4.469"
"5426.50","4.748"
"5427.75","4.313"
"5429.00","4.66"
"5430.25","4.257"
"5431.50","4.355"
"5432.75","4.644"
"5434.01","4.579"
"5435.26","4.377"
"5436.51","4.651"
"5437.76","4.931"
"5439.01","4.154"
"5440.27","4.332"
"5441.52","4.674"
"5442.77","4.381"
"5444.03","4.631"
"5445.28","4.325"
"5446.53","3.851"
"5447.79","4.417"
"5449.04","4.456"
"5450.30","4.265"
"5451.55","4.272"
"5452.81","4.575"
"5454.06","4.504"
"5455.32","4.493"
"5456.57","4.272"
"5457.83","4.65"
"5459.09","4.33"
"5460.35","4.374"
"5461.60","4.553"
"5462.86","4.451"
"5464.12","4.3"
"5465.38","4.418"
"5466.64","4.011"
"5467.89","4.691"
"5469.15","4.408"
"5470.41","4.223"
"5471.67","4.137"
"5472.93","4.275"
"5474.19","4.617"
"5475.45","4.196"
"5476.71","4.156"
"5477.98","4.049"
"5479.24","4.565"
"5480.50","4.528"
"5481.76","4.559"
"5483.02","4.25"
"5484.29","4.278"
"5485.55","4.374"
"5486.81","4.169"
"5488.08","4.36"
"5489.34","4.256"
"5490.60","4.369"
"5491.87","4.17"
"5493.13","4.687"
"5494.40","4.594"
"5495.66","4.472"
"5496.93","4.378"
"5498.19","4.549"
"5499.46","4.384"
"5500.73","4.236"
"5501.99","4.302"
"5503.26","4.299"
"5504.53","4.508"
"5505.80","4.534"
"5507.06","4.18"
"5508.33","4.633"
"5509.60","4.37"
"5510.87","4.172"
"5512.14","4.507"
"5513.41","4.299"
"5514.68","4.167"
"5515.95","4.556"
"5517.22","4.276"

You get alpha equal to 0.4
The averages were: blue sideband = 4.42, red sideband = 4.41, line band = 4.35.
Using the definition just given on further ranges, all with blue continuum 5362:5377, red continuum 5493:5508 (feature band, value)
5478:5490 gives 0.20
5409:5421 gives 0.04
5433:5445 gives -0.21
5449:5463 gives 0.02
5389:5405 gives -0.17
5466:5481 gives 0.38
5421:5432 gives 0.06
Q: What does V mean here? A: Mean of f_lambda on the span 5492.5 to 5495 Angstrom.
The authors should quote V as 4.64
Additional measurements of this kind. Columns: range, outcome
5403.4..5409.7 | 4.39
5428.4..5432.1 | 4.42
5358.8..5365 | 4.49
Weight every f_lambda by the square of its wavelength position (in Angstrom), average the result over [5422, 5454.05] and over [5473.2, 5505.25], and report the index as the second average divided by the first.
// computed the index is 1.0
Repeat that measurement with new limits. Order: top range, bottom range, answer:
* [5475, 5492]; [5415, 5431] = 0.99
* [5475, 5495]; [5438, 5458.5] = 1.00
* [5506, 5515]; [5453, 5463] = 0.99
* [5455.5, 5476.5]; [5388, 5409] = 1.00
